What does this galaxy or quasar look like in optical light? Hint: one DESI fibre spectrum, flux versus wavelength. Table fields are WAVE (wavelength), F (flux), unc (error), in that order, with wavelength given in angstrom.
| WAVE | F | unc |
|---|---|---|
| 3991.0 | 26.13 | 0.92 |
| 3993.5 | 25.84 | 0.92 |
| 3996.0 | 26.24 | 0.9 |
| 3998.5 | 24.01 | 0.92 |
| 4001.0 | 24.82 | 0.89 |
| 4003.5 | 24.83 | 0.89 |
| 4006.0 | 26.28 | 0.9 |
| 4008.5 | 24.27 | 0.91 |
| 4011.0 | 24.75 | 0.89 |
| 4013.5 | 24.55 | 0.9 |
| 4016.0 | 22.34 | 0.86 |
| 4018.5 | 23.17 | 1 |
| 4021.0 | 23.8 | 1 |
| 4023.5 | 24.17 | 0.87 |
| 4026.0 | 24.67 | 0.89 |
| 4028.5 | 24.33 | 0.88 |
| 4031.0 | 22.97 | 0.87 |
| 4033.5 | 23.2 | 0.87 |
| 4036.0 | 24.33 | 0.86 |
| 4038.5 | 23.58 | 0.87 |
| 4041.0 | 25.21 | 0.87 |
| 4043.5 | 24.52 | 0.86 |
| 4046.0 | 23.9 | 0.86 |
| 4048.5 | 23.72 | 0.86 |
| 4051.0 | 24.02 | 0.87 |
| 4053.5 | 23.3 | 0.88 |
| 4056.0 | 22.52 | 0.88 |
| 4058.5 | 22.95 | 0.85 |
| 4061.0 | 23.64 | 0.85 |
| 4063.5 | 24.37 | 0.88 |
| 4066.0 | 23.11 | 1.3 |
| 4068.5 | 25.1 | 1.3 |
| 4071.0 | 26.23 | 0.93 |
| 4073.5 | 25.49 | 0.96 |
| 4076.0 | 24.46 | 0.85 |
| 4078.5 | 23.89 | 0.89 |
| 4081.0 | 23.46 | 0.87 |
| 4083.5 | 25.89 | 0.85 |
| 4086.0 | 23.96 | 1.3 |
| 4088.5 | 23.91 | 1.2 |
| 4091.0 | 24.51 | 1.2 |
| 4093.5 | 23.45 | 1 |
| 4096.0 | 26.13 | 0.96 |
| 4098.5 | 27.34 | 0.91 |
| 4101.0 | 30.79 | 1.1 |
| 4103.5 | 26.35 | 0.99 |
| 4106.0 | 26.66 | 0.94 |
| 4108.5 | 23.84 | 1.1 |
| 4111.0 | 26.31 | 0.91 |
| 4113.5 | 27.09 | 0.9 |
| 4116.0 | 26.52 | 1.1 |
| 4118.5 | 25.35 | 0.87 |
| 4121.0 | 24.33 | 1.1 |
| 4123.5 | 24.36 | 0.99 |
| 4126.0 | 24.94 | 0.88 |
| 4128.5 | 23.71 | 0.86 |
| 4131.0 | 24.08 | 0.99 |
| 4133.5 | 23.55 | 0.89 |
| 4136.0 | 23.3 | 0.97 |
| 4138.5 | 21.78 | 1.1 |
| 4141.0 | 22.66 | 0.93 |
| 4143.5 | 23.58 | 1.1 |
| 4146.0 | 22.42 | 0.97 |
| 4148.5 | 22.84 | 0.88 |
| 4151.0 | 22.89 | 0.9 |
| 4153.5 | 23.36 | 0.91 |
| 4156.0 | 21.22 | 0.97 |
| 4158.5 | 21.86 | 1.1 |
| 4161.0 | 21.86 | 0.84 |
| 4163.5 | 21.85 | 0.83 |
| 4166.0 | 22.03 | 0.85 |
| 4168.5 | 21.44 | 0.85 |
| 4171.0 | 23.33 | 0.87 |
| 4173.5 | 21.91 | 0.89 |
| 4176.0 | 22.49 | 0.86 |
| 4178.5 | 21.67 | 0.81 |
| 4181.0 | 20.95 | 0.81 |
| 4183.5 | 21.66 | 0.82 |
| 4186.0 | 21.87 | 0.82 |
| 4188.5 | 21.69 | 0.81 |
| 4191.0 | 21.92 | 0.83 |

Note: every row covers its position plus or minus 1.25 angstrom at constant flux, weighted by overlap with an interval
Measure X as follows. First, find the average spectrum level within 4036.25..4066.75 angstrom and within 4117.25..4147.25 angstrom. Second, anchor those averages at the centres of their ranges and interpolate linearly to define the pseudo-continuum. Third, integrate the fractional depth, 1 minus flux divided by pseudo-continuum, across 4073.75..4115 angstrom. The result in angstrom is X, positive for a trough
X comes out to -3.12 angstrom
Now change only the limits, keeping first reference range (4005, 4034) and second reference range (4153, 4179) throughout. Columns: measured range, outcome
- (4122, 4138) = -0.95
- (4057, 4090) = -1.44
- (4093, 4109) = -2.56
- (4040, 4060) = -0.10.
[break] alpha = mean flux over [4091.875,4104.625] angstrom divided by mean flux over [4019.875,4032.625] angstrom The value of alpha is 1.1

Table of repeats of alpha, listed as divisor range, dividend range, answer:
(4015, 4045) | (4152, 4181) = 0.92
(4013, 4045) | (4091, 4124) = 1.09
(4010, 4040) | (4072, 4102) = 1.06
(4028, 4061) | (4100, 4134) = 1.08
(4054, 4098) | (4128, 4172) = 0.93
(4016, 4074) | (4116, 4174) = 0.96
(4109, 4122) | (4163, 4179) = 0.86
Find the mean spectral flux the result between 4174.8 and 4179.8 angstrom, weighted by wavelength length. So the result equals 22.1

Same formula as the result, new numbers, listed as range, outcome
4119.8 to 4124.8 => 24.4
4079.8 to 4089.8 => 24.3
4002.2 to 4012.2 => 25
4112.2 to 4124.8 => 25.5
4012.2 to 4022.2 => 23.5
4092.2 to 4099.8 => 25.7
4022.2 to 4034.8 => 23.9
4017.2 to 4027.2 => 23.9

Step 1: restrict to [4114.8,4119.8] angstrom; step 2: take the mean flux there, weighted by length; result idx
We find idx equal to 25.9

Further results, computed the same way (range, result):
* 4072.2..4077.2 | 25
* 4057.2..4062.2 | 23.3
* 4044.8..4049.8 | 23.8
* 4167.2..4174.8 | 22.2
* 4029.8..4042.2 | 23.9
